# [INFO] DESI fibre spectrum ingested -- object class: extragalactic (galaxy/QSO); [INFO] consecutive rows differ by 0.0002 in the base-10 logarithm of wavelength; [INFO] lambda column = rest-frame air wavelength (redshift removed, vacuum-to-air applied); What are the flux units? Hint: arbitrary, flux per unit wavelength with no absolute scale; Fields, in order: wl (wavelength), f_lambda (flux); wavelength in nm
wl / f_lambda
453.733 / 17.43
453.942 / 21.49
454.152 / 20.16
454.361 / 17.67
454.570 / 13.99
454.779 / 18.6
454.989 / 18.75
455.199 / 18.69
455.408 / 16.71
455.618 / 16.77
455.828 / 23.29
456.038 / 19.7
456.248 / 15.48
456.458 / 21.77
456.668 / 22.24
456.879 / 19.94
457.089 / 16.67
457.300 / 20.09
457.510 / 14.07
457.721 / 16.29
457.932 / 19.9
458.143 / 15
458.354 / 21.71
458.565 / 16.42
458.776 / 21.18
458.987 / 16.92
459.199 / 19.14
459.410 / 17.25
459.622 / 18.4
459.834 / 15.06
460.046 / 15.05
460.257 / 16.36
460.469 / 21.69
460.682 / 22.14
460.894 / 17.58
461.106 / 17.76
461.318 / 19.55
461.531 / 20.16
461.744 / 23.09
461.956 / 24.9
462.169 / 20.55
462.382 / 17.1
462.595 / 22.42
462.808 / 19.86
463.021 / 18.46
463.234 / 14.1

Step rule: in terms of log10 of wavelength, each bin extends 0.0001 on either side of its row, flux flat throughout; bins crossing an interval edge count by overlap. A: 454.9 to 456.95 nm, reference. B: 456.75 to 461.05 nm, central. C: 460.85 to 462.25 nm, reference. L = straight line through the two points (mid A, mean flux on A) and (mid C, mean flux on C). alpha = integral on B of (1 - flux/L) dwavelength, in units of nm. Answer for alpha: 0.421 nm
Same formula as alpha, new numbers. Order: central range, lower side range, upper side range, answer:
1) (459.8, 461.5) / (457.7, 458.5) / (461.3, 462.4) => 0.17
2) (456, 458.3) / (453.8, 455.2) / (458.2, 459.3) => 0.05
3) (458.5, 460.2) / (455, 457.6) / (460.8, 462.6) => 0.19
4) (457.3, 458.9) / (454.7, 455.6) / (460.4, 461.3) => 0.08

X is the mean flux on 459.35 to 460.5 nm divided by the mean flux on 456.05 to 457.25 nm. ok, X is 0.88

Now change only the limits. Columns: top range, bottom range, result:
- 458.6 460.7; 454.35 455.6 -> 1.04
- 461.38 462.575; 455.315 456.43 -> 1.14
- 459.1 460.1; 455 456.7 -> 0.89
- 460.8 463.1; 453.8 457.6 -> 1.08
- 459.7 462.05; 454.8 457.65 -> 1.03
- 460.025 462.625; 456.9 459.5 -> 1.11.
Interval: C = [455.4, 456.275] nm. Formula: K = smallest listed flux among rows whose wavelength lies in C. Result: 15.48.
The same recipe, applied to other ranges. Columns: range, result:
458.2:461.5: 15.05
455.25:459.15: 14.07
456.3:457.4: 16.67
